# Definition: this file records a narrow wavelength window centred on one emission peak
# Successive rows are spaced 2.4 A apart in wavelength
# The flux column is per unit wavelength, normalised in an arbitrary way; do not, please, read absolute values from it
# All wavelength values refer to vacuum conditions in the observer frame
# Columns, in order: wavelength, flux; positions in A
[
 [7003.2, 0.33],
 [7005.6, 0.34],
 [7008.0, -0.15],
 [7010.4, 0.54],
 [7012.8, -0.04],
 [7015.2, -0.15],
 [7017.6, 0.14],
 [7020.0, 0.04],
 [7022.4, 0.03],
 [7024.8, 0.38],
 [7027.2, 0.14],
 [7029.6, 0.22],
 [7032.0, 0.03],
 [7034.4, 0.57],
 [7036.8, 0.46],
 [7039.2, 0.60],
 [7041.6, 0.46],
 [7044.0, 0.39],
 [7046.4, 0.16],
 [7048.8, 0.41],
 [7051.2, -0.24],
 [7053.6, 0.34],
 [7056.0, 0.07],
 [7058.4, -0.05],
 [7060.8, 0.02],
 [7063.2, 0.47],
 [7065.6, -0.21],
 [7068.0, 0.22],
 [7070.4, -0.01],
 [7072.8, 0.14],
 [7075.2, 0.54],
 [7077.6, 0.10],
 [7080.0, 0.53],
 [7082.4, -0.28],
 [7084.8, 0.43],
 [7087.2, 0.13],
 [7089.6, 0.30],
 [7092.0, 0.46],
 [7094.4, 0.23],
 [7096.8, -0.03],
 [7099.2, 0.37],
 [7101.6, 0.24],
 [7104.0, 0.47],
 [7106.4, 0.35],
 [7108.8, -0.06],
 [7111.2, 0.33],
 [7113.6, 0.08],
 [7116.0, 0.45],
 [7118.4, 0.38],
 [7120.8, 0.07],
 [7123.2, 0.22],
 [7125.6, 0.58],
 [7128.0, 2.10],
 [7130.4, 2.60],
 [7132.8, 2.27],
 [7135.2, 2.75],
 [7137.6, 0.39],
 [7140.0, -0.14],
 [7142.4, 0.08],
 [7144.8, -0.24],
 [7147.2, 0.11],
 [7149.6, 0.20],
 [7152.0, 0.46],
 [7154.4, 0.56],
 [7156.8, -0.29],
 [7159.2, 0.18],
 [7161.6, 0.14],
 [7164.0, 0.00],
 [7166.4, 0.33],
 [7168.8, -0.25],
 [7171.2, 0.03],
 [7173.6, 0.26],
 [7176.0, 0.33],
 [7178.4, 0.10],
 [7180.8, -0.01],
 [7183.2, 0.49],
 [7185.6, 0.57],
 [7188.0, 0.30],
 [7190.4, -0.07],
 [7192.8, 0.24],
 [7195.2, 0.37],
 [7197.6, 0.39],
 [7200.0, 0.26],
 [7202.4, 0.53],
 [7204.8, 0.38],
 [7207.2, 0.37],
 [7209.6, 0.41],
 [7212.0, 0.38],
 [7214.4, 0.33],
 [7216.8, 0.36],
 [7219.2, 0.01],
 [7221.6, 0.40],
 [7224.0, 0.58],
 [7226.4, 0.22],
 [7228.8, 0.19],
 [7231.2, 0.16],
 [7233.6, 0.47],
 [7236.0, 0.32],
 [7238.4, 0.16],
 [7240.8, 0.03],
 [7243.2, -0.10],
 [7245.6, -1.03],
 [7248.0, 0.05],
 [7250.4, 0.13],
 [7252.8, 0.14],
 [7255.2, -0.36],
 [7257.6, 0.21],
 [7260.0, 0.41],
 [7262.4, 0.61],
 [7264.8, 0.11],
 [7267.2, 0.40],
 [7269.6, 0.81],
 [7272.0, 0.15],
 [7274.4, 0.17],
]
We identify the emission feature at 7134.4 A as [O II] 3727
